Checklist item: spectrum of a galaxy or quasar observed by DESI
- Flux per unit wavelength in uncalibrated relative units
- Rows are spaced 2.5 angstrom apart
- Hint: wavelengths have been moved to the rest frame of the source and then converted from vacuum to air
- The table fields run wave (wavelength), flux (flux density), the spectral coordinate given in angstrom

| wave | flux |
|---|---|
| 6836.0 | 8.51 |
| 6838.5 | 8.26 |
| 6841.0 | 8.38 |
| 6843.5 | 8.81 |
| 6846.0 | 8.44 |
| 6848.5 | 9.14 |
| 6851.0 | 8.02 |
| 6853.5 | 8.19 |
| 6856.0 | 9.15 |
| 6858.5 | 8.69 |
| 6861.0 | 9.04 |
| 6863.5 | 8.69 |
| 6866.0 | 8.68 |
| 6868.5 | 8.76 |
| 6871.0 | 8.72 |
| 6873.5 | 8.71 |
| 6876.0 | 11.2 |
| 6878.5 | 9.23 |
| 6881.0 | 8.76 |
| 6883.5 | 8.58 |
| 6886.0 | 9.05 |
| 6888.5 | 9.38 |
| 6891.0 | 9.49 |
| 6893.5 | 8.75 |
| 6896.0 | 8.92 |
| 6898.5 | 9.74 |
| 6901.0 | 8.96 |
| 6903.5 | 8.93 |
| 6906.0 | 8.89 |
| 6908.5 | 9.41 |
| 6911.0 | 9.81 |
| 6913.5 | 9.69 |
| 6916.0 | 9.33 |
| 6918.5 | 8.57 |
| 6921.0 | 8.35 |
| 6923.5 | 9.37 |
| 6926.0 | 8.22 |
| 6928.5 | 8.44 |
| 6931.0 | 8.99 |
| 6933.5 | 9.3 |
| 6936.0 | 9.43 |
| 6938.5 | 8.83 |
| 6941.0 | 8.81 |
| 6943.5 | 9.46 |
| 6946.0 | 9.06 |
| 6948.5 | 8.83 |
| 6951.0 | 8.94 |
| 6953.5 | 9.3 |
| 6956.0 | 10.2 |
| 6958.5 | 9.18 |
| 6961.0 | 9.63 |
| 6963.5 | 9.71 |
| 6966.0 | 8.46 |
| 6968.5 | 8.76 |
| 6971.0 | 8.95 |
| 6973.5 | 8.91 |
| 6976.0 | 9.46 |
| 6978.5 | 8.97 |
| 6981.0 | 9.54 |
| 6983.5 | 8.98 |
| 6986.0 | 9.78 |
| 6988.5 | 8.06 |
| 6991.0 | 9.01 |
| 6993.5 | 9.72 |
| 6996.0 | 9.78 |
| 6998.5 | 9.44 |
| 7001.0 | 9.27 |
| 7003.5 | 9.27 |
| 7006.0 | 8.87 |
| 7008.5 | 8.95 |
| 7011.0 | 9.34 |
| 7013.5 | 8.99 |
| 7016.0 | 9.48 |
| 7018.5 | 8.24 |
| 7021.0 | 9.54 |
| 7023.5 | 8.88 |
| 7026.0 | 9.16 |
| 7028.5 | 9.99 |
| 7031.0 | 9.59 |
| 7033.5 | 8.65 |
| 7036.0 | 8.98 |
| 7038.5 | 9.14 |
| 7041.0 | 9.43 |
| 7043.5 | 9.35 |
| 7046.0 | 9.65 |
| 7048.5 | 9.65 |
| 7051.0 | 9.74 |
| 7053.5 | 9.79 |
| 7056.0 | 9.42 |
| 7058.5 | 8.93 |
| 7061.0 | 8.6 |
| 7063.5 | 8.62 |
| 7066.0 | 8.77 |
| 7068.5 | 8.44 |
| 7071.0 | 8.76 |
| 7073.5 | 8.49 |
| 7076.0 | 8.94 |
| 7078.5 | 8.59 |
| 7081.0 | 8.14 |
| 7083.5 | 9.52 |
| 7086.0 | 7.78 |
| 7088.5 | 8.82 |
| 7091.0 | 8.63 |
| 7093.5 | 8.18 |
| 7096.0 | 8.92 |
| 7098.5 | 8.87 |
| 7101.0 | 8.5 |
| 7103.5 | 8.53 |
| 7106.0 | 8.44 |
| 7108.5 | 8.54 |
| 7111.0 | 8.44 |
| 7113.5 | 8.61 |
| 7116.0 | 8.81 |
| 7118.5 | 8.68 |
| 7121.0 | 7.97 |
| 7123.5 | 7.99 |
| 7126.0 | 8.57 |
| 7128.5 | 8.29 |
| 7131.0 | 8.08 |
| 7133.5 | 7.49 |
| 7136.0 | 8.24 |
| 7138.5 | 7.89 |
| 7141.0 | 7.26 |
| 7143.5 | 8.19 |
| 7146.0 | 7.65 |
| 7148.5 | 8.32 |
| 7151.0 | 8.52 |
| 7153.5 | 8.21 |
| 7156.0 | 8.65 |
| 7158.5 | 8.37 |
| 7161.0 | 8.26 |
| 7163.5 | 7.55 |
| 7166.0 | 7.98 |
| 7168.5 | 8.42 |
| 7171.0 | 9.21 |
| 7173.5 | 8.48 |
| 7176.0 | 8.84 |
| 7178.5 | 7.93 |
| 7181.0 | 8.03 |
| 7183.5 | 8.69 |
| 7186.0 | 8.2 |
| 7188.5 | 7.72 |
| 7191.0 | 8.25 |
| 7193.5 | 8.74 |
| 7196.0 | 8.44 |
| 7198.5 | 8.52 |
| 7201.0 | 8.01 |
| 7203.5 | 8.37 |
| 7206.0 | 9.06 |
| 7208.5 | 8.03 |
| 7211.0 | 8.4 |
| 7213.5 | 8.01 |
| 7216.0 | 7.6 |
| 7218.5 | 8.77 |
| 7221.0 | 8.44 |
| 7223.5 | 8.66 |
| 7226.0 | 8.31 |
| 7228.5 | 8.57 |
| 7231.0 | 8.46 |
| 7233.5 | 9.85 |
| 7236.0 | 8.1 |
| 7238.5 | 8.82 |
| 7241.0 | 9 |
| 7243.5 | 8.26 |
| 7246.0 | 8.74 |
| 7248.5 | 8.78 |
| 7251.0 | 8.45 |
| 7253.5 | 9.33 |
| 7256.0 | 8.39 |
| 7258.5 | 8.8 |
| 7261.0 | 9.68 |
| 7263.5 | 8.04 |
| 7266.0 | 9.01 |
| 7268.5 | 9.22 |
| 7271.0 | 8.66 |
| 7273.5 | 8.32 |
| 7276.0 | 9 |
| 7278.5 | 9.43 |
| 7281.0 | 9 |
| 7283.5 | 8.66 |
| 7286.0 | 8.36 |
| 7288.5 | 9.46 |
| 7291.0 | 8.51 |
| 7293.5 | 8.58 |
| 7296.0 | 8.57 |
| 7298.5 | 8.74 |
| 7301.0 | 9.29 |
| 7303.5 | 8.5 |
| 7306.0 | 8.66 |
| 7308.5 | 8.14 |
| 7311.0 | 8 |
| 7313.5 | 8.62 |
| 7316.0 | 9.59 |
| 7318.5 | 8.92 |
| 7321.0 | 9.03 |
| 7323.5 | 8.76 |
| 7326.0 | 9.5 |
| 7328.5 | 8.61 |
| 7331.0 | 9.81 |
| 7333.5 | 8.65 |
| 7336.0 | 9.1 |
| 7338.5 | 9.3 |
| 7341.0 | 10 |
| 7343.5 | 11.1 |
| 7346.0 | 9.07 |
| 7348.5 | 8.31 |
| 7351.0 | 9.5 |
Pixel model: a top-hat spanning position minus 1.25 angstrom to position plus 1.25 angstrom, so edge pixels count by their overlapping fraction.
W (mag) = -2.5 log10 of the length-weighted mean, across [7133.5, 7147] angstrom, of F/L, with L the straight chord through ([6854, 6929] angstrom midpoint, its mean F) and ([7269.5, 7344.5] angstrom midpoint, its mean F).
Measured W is 0.15 mag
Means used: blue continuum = 9.05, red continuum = 8.96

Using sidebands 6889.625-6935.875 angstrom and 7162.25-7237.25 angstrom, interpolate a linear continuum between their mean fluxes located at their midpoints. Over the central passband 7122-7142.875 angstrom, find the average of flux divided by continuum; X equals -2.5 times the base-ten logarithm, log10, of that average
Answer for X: 0.074 mag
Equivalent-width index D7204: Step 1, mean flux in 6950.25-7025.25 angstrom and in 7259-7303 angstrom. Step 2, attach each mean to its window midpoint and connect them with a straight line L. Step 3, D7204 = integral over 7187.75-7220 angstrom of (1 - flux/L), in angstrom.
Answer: 2.3 angstrom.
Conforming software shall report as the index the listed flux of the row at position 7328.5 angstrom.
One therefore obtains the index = 8.61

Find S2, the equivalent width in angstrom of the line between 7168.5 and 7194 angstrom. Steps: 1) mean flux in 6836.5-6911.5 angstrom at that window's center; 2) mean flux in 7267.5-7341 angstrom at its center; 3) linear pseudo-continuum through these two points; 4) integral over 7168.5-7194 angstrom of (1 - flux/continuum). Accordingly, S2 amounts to 1.43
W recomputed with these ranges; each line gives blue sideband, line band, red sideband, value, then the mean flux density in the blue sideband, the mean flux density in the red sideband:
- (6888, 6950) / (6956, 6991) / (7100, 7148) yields -0.036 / 9.07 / 8.22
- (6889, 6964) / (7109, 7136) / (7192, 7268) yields 0.063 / 9.15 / 8.59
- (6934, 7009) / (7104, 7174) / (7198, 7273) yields 0.072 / 9.19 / 8.61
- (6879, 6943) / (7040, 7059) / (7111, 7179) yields -0.114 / 9.05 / 8.25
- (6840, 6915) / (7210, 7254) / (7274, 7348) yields 0.051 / 9.01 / 8.98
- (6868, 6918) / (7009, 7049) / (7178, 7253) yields -0.042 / 9.21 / 8.45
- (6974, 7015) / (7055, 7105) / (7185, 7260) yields 0.034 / 9.21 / 8.51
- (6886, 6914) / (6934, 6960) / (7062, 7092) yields -0.015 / 9.25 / 8.62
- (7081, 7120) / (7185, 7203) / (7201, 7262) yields 0.042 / 8.6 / 8.6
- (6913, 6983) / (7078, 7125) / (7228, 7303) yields 0.053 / 9.09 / 8.8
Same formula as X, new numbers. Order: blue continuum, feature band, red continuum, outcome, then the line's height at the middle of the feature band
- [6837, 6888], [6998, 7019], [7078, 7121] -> -0.05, 8.67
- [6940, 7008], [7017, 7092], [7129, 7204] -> -0.03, 8.79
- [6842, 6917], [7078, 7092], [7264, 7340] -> 0.05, 8.95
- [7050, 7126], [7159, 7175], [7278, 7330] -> 0.05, 8.72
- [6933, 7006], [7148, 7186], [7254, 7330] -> 0.08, 8.96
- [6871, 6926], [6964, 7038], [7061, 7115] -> -0.03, 8.86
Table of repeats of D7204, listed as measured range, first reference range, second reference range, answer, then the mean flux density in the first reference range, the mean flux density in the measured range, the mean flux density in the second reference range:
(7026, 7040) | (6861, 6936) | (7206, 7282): -0.5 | 9.07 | 9.26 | 8.68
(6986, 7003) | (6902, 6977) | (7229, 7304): -0.4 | 9.11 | 9.26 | 8.8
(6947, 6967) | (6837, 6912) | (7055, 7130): -1.1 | 8.96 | 9.29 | 8.59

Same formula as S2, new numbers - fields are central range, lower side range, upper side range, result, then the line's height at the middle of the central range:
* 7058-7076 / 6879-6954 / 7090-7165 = -0.3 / 8.51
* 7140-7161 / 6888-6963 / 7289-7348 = 2.1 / 9.06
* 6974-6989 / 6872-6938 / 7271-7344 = -0.1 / 9.09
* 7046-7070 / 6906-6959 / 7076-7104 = -1.2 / 8.71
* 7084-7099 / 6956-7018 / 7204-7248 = 0.6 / 8.91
